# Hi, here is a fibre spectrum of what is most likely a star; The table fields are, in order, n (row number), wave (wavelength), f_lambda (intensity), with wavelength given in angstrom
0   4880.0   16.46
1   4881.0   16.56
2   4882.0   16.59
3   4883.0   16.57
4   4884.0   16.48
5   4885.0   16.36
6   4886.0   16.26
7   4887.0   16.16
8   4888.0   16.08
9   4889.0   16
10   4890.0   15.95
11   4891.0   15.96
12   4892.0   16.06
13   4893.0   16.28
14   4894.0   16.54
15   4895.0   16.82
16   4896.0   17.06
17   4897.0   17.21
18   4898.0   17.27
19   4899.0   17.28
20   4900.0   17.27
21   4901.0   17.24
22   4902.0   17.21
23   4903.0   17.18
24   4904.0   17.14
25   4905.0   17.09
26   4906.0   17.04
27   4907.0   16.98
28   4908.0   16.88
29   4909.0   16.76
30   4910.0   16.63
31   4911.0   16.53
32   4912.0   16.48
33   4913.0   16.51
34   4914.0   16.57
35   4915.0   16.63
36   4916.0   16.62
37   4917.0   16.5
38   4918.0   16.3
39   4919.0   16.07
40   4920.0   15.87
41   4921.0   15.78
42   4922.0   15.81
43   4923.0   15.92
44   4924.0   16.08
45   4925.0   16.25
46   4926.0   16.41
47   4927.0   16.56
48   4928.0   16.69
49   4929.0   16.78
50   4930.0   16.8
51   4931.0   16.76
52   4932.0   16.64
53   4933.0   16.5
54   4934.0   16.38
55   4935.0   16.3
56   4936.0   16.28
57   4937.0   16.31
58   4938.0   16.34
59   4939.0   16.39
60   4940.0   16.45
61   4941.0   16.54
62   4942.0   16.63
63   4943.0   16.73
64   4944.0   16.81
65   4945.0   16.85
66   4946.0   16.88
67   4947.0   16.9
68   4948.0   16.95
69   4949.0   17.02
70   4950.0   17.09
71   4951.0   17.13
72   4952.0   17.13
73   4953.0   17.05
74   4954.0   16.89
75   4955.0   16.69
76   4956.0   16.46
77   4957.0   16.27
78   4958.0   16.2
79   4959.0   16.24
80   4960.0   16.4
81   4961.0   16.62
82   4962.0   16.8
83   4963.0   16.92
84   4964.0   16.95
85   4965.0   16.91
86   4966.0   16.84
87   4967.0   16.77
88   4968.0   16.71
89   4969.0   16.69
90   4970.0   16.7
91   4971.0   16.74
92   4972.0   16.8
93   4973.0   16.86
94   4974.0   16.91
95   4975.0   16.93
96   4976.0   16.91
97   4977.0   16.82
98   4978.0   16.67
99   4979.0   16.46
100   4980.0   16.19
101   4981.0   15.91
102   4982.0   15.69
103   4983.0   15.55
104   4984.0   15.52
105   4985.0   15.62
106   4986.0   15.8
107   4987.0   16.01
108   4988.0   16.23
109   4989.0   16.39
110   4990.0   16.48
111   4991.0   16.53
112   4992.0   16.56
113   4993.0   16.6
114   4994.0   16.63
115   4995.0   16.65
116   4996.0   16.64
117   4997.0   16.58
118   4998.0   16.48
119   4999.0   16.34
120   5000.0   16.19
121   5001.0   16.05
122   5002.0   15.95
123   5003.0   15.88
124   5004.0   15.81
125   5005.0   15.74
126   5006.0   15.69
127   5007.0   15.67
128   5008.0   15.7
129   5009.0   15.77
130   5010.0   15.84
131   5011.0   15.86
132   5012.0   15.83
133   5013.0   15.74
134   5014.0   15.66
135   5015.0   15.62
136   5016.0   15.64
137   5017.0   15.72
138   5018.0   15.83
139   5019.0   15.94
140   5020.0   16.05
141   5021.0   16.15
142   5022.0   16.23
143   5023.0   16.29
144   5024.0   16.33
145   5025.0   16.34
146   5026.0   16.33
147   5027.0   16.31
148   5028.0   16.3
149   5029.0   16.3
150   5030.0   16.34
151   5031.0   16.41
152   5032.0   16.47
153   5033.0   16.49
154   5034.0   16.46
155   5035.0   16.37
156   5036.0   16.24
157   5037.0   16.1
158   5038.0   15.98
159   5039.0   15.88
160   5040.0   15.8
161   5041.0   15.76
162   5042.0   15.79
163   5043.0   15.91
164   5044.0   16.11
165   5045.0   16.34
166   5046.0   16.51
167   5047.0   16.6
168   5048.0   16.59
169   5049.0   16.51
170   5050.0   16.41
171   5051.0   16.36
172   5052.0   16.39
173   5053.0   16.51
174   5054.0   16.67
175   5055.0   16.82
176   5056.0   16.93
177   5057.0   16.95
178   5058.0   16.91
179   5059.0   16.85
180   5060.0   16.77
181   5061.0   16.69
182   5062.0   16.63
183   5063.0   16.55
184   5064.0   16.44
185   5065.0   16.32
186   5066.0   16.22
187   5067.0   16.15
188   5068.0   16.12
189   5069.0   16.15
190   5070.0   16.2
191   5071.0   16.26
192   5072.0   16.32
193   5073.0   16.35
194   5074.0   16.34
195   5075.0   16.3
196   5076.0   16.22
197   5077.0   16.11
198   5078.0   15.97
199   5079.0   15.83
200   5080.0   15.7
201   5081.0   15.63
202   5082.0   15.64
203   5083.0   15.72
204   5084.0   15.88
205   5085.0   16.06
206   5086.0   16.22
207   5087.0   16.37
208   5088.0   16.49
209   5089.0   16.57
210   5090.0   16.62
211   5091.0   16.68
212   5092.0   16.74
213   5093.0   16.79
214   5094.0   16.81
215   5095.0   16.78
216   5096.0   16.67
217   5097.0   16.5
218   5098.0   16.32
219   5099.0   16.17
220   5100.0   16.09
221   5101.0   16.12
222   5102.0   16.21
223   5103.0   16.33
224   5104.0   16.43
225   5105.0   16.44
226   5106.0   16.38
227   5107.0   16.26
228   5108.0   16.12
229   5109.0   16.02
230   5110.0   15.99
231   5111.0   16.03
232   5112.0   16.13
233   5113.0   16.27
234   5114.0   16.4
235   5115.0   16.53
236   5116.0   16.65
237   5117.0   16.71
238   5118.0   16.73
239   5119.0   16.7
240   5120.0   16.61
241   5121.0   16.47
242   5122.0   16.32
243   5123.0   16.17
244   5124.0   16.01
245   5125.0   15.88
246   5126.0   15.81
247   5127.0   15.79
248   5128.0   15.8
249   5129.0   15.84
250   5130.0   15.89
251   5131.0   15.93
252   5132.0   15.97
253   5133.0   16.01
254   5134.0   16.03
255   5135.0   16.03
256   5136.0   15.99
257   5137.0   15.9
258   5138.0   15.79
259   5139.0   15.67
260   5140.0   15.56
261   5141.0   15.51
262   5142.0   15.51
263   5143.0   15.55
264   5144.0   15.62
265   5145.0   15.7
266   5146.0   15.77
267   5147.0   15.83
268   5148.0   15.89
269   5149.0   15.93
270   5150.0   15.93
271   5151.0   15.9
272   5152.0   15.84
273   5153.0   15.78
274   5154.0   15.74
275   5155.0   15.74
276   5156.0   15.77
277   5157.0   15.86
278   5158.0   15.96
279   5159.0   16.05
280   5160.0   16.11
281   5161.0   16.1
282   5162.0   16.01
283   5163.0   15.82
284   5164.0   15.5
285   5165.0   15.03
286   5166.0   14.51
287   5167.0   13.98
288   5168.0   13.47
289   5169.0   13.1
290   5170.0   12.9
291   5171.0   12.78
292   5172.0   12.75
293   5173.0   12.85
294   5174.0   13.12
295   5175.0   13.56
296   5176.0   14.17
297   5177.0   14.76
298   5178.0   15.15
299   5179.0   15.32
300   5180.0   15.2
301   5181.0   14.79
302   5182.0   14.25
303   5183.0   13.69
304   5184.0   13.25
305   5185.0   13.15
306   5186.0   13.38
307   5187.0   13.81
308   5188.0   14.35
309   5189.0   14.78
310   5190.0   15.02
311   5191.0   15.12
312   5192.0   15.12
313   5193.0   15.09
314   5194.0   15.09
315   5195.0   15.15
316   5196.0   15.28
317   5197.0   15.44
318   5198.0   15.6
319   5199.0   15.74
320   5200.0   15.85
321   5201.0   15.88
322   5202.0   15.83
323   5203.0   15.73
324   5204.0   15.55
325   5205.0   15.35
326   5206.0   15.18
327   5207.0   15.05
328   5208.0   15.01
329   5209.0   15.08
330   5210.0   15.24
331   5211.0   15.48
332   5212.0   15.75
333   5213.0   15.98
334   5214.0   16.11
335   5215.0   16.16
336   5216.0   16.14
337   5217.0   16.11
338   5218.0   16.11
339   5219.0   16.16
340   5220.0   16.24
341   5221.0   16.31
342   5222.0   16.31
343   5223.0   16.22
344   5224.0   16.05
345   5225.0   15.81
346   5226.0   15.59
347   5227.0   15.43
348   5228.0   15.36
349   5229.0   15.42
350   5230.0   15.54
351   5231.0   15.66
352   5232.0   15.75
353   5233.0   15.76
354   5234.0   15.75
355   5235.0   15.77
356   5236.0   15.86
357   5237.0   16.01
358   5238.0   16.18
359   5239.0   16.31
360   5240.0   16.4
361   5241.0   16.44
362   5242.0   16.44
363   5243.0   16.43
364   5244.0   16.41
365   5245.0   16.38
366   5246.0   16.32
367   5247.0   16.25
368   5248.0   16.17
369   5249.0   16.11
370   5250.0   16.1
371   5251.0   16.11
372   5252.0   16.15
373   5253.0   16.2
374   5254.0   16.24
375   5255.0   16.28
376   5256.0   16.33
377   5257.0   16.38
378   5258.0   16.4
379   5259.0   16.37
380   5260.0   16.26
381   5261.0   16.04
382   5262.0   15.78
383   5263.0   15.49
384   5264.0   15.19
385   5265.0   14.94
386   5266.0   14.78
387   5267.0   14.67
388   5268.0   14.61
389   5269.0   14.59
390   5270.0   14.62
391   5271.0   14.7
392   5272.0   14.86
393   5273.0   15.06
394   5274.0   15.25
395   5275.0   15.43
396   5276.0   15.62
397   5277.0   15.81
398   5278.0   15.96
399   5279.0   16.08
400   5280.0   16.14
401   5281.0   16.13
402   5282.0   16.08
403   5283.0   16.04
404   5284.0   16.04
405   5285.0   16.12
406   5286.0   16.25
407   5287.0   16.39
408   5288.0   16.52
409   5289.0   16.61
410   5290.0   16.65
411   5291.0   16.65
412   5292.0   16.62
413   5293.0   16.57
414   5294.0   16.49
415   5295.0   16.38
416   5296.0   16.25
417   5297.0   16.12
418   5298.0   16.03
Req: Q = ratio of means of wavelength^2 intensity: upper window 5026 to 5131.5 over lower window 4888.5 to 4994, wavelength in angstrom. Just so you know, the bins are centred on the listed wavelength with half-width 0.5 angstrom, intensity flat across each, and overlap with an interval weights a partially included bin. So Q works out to 1.0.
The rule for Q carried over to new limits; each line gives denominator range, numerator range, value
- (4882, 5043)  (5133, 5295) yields 1.04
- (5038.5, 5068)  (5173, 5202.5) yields 0.94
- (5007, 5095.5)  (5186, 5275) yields 1.03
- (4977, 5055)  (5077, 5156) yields 1.04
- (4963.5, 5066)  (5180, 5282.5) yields 1.04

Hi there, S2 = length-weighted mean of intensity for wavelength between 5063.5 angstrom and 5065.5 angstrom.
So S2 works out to 16.4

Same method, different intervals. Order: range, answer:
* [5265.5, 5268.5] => 14.7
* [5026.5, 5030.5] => 16.3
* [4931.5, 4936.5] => 16.4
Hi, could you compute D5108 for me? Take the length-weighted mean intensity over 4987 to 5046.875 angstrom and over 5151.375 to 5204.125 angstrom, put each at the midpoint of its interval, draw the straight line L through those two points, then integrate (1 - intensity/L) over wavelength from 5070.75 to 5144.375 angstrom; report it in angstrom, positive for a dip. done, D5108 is -3.68 angstrom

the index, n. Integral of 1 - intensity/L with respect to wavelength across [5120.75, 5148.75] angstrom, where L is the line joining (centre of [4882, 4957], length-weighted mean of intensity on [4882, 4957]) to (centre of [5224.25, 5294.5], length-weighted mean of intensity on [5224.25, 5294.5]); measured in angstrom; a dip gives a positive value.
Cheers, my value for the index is 0.5 angstrom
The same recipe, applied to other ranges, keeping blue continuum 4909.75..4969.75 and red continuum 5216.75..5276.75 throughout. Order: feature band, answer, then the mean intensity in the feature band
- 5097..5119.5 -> -0.2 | 16.3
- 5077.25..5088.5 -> 0.2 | 16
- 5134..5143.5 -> 0.2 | 15.7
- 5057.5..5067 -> -0.2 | 16.6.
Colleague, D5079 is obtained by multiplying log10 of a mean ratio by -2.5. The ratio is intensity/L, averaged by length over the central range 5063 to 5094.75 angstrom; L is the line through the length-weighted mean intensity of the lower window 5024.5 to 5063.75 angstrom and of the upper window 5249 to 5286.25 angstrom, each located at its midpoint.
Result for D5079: 0.00 mag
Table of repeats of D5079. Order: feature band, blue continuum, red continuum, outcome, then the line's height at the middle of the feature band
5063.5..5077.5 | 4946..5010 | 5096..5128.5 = 0.005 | 16.3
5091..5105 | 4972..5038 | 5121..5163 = -0.033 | 16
